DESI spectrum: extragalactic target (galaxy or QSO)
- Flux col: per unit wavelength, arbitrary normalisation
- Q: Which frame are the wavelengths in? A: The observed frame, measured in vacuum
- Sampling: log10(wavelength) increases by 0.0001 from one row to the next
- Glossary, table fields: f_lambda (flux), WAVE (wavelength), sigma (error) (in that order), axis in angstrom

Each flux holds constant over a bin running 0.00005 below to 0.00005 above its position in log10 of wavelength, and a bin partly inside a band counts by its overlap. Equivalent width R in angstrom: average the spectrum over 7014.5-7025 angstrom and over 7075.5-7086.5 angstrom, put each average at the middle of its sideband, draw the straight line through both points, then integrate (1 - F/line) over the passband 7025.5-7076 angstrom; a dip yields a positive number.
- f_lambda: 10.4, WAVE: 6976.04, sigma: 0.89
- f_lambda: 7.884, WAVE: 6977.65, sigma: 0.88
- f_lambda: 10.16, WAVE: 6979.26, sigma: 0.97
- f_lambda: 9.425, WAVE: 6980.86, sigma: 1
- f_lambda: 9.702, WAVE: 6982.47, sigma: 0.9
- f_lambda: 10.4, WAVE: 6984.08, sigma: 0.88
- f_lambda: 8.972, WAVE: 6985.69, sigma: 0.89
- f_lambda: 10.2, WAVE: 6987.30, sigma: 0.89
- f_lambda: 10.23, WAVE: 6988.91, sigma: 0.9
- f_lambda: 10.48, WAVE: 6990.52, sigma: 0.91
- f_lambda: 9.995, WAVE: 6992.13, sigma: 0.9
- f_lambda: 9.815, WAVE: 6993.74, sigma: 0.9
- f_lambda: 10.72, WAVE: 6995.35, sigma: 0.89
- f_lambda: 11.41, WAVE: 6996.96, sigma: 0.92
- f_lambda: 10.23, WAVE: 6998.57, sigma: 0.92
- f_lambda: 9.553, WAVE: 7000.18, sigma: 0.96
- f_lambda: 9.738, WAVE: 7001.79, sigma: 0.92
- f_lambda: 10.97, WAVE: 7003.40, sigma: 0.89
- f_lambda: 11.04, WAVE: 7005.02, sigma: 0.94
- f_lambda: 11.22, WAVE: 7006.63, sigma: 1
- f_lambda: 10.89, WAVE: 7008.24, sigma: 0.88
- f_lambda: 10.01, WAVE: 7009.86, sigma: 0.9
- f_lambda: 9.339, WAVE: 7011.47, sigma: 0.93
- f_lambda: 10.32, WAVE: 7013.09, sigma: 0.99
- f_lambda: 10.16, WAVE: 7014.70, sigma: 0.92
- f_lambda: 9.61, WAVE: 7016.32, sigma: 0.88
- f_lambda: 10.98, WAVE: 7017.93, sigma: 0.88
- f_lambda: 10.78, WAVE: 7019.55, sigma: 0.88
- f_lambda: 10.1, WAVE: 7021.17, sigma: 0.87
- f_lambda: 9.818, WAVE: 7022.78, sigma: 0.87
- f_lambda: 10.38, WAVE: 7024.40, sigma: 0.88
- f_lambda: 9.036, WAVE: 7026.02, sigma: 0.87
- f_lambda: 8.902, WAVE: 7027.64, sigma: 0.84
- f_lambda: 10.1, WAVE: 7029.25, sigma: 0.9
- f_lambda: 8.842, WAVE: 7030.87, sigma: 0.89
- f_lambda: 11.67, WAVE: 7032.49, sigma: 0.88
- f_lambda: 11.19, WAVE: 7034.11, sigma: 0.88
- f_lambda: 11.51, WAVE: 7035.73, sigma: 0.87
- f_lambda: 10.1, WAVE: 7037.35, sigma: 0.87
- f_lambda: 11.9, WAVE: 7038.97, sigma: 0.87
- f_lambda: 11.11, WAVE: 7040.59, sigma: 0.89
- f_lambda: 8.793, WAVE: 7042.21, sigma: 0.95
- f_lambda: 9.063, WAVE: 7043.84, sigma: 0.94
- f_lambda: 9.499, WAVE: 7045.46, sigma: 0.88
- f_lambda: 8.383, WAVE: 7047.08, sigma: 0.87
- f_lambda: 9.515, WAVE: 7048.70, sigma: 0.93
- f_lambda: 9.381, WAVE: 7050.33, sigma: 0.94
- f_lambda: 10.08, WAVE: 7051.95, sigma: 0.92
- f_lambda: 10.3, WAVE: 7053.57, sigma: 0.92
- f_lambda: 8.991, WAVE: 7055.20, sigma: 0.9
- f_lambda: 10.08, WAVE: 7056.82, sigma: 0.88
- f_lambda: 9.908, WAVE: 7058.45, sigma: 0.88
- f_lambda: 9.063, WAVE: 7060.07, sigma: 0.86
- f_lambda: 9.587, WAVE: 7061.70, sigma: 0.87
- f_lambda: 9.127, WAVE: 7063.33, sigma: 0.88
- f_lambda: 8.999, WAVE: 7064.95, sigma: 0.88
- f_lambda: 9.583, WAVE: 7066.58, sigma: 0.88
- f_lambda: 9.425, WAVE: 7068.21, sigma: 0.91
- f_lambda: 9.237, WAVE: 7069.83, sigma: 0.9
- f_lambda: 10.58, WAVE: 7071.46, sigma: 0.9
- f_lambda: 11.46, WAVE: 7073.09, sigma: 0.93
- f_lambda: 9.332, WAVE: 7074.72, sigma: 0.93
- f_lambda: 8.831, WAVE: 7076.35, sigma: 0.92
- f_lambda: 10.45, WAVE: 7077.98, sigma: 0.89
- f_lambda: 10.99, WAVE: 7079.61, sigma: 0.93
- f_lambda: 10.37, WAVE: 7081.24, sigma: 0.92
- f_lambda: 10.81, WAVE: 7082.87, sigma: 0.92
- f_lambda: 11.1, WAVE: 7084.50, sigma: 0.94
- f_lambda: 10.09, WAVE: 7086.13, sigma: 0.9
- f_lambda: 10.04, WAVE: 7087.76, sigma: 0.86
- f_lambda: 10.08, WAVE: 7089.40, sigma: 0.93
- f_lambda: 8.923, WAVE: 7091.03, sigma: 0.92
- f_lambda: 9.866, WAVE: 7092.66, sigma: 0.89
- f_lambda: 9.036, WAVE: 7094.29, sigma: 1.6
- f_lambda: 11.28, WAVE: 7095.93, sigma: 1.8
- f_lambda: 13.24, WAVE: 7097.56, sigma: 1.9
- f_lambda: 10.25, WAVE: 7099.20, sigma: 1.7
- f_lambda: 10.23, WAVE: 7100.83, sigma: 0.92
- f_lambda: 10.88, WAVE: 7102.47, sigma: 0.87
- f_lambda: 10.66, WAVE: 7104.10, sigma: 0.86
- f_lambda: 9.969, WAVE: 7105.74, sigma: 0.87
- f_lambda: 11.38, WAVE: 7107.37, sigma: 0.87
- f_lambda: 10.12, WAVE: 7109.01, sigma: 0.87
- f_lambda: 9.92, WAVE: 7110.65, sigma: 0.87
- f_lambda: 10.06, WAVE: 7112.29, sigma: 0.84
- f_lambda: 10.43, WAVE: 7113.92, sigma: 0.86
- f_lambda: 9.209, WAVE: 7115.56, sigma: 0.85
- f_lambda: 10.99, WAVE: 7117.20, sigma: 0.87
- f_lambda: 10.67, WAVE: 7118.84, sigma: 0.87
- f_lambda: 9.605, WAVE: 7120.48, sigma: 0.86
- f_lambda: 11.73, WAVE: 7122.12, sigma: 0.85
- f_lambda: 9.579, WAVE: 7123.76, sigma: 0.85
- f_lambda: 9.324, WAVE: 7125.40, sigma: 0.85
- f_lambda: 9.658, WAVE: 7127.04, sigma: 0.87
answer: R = 2.4 angstrom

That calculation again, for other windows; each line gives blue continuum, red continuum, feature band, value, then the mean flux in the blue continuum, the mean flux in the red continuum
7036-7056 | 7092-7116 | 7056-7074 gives 0.5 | 9.81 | 10.5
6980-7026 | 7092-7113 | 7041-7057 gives 1.4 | 10.2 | 10.5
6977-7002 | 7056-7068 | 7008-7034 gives -0.9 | 9.95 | 9.47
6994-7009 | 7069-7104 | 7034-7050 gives 0.7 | 10.6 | 10.3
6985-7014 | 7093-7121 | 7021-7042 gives 0.0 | 10.3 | 10.5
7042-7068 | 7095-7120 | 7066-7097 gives -0.3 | 9.41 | 10.6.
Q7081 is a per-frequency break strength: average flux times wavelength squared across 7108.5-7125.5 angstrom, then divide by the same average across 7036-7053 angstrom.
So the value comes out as 1.06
